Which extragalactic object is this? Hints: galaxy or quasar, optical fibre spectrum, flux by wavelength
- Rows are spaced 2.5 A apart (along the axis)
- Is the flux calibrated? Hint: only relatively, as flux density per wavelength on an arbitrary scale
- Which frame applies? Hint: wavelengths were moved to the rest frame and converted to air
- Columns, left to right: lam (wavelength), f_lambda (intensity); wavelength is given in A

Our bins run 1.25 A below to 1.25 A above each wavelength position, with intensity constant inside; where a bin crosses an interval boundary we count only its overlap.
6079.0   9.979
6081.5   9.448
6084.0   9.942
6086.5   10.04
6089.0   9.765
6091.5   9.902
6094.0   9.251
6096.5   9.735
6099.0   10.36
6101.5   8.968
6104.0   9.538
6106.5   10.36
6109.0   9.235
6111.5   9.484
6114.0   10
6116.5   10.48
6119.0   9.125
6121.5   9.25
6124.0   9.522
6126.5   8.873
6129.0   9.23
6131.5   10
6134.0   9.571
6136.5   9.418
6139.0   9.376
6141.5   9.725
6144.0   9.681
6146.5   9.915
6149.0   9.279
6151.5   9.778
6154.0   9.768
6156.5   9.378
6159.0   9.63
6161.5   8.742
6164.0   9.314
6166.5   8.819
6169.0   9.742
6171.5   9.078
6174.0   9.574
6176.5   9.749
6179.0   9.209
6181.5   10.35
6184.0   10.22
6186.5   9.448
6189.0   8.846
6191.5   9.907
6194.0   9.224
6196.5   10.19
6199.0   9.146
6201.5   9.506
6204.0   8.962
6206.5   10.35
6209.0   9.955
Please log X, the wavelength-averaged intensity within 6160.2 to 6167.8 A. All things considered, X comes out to 8.97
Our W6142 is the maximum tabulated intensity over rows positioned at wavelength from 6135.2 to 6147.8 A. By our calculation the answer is 9.915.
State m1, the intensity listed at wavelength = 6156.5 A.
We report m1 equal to 9.378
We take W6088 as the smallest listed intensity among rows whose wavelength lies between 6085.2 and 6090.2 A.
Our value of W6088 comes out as 9.765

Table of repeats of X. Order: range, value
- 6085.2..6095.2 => 9.74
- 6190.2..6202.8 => 9.59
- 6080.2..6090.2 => 9.8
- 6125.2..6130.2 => 9.05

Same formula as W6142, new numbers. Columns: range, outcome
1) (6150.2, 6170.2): 9.778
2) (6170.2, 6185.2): 10.35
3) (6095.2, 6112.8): 10.36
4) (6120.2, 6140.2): 10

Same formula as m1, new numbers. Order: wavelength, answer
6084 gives 9.942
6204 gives 8.962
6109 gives 9.235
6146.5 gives 9.915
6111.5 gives 9.484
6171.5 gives 9.078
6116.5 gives 10.48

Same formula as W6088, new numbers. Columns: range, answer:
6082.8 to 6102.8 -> 8.968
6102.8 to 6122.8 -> 9.125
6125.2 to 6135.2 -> 8.873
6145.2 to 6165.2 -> 8.742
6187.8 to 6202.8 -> 8.846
